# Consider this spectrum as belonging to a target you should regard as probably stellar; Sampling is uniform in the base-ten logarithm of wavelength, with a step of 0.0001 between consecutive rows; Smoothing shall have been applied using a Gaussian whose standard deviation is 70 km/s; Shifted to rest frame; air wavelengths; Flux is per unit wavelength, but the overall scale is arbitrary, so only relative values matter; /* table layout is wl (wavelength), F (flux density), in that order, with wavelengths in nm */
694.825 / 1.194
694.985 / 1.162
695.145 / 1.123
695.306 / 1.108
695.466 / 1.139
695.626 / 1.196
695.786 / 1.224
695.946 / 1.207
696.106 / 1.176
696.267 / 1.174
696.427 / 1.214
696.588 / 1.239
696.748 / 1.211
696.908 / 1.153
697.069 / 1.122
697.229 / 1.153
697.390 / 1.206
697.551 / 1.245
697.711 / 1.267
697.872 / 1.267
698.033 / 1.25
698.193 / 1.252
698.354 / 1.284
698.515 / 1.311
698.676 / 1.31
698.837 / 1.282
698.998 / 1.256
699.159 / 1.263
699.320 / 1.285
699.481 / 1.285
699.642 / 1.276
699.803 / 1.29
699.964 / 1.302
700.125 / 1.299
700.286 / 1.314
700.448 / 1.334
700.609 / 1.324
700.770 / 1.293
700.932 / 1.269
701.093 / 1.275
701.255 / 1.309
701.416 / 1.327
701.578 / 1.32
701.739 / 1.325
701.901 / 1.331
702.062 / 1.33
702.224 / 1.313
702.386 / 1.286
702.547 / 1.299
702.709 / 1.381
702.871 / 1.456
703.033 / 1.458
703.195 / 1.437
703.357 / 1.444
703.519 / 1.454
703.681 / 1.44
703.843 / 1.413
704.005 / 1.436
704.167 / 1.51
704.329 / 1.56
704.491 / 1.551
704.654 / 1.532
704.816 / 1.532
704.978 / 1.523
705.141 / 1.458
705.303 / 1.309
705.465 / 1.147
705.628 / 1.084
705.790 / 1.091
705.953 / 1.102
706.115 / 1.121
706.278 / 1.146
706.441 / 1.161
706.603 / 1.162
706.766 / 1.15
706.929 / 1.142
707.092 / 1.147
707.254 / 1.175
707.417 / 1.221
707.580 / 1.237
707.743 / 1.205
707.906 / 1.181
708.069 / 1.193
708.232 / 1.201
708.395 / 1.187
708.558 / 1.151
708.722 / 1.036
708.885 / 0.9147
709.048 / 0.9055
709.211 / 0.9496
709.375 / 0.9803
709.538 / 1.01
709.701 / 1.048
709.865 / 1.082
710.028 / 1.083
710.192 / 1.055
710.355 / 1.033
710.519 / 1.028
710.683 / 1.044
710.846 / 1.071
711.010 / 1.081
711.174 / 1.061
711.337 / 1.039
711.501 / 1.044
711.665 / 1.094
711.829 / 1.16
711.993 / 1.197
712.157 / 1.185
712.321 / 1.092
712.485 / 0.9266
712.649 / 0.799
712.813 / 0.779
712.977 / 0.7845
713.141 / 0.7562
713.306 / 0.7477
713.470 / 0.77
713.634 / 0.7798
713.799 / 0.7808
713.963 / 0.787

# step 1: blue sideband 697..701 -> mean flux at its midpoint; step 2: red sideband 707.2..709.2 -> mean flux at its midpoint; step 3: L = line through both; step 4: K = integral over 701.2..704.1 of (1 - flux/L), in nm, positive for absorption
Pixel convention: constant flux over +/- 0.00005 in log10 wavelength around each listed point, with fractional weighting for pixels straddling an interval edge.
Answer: -0.393 nm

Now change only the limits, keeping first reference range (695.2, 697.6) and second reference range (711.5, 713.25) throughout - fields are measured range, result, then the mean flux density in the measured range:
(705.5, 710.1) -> -0.33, 1.11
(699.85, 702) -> -0.35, 1.31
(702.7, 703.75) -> -0.33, 1.44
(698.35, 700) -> -0.20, 1.29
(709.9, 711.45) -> -0.09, 1.06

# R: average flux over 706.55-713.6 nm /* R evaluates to 1.05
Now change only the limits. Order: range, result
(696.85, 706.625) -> 1.31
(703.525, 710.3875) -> 1.21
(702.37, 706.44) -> 1.36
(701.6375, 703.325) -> 1.36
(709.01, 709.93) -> 0.998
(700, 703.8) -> 1.35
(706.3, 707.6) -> 1.17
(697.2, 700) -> 1.27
